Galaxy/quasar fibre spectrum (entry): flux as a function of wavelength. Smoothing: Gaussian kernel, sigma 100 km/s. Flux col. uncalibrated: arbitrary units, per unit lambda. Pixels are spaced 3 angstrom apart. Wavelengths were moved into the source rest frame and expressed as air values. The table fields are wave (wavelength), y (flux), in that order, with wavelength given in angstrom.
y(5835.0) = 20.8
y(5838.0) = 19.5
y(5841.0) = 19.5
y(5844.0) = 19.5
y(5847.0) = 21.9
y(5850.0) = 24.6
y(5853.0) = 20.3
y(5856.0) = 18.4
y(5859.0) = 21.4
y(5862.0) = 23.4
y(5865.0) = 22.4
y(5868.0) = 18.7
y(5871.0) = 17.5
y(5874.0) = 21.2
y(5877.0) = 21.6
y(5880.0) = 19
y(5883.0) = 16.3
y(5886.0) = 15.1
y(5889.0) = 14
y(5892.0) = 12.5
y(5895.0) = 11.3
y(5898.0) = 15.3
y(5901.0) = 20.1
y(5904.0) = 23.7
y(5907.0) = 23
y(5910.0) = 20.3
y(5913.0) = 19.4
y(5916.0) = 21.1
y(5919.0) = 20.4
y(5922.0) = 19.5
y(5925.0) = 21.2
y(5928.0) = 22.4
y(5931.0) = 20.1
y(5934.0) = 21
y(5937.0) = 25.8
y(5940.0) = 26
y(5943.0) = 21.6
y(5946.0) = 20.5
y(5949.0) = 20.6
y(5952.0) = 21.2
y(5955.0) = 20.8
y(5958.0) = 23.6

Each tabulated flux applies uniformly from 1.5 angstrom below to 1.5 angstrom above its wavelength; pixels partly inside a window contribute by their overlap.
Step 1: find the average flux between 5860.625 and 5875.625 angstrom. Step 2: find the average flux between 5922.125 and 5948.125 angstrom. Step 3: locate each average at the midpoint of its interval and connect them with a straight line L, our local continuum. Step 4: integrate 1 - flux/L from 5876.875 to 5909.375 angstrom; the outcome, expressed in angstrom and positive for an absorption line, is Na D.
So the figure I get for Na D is 5.9 angstrom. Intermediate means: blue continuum 20.6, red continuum 22.1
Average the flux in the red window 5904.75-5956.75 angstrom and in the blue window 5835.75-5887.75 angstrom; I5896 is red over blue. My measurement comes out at 1.1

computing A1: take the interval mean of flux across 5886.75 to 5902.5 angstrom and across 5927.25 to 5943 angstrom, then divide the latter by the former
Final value 1.57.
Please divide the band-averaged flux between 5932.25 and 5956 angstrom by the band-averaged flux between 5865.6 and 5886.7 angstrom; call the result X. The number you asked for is 1.18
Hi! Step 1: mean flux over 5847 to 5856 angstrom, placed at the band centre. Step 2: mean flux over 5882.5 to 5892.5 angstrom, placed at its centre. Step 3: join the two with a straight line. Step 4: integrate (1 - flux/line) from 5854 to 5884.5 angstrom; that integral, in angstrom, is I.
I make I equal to -3.3 angstrom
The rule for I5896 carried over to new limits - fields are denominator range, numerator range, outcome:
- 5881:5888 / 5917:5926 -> 1.29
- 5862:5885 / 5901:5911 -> 1.12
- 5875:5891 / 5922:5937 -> 1.25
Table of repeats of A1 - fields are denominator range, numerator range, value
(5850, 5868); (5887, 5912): 0.82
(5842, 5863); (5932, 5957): 1.04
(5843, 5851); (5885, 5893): 0.63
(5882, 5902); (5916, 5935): 1.41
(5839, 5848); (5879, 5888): 0.82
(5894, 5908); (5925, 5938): 1.17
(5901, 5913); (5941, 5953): 0.98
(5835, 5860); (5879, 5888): 0.80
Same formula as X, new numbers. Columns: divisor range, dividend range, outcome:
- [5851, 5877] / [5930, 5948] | 1.09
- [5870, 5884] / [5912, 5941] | 1.12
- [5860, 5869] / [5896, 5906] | 0.90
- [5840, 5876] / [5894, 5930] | 0.96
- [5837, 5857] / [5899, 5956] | 1.04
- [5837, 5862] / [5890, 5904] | 0.76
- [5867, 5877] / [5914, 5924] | 1.04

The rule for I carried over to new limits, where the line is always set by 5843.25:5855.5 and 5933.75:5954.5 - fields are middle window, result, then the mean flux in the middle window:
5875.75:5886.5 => 1.8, 18.2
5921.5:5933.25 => 0.7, 20.9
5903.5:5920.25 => 0.7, 21.2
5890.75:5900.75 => 3.6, 13.9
